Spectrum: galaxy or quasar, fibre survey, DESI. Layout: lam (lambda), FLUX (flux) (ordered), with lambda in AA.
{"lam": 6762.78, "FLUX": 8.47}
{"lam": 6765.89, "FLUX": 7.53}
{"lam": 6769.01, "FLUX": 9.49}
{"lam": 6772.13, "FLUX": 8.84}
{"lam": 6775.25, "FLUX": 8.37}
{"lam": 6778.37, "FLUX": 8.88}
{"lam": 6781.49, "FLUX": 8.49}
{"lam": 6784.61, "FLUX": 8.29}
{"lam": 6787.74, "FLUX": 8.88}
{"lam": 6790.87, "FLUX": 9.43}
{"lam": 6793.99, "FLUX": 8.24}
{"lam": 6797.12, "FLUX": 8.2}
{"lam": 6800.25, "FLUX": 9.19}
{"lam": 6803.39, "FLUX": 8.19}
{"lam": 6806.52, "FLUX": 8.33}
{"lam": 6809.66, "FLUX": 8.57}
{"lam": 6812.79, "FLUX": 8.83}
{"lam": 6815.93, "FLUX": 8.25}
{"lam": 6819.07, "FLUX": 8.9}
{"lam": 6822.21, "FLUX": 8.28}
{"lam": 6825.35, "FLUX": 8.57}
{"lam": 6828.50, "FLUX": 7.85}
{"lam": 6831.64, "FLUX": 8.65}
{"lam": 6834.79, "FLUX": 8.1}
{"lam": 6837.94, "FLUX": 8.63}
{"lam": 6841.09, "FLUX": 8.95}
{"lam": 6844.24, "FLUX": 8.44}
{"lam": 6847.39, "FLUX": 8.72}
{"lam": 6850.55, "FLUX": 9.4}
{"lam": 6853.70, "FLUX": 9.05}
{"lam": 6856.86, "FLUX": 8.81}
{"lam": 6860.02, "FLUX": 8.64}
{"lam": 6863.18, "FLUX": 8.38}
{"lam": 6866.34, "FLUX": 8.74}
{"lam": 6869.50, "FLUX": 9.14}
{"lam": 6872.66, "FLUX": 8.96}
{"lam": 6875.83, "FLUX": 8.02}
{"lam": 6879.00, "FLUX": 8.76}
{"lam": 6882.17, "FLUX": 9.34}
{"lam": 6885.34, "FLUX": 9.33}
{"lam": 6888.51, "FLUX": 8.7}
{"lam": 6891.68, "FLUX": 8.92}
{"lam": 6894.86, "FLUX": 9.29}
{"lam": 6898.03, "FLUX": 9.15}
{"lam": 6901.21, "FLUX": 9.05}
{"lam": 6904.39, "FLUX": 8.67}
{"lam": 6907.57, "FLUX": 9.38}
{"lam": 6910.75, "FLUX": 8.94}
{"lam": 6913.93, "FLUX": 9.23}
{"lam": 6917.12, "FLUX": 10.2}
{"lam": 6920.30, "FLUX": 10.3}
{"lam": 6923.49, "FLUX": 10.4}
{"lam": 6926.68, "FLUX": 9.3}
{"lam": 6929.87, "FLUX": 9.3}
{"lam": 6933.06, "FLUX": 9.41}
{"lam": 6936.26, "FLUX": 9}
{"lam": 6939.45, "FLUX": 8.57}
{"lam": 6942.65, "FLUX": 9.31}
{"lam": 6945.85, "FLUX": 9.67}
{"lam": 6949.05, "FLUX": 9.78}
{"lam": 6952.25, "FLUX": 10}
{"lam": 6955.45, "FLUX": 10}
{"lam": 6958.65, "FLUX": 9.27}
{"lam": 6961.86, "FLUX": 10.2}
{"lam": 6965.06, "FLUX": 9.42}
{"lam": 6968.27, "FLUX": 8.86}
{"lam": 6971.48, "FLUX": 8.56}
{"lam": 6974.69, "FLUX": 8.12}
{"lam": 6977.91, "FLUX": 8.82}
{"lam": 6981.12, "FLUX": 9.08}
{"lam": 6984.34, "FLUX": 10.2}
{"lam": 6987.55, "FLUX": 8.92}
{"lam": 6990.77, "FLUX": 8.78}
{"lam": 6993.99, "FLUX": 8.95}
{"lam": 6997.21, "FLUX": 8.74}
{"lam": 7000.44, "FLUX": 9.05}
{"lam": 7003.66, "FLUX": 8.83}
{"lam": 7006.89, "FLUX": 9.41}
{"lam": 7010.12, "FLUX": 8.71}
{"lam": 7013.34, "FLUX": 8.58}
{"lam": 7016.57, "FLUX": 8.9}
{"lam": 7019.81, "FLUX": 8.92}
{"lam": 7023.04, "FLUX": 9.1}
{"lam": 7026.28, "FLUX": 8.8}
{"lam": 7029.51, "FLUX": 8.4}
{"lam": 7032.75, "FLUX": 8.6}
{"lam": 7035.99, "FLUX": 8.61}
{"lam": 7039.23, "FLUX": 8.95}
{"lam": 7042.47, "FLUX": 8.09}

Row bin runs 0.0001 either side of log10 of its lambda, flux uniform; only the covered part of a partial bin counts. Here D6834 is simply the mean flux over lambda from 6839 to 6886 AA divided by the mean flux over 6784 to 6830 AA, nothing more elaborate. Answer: 1.03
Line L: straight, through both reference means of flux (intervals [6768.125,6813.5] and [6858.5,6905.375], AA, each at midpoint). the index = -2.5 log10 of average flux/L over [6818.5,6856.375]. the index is 0.018 mag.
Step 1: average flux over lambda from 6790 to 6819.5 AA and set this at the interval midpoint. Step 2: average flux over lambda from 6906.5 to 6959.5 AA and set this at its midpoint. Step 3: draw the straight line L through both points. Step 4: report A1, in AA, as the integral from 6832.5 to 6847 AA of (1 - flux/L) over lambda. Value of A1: 0.5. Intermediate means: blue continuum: 8.58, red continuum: 9.54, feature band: 8.55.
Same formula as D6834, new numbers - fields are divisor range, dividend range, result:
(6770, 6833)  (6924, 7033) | 1.06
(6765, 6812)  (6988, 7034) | 1.03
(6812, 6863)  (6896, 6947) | 1.09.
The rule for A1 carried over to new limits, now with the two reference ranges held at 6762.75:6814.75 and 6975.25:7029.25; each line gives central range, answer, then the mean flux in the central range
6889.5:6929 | -2.6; 9.39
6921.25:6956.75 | -2.7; 9.53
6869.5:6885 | -0.2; 8.85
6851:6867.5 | -0.1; 8.77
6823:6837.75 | 0.6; 8.32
